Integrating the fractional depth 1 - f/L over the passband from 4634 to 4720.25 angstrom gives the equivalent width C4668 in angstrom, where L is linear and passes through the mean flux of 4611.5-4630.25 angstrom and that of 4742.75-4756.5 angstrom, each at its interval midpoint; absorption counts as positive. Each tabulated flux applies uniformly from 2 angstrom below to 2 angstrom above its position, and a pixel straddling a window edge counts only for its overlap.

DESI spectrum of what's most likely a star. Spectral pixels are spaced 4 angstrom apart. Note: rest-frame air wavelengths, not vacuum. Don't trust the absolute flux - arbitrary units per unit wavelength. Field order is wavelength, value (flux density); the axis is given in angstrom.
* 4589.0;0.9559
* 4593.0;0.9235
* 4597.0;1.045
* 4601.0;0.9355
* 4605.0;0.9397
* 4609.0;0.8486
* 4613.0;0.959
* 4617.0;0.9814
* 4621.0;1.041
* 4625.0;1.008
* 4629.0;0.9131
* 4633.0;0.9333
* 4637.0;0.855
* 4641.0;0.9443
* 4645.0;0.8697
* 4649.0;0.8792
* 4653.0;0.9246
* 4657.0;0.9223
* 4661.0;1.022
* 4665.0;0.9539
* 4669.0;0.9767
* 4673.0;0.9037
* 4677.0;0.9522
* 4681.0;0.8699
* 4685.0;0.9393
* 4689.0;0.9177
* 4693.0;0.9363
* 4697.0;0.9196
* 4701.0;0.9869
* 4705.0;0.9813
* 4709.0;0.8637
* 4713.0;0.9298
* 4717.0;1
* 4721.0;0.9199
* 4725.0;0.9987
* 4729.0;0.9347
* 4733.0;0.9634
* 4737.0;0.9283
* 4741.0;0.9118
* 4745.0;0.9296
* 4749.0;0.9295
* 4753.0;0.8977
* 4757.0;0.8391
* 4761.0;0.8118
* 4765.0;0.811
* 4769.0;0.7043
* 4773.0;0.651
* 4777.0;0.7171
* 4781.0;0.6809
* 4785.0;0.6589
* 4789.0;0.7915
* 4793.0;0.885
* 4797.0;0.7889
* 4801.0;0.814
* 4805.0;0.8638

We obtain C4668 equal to 1.9 angstrom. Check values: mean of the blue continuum 0.984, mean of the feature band 0.931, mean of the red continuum 0.91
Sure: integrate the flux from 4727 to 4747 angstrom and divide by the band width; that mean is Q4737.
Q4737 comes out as 0.934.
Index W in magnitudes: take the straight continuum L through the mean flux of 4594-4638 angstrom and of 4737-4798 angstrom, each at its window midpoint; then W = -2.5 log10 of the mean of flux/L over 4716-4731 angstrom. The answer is -0.136 mag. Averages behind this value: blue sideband 0.952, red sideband 0.805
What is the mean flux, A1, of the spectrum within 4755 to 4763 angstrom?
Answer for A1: 0.825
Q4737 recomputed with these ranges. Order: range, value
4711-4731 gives 0.957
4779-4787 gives 0.67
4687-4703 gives 0.94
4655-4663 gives 0.972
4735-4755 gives 0.919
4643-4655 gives 0.891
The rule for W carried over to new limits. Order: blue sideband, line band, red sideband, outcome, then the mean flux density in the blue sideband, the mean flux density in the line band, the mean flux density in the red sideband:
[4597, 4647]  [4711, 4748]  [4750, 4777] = -0.15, 0.94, 0.946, 0.786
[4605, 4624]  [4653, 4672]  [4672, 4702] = -0.03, 0.958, 0.961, 0.927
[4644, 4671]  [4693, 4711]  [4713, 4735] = 0.02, 0.938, 0.938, 0.96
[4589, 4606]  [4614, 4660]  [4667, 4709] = 0.02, 0.962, 0.936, 0.935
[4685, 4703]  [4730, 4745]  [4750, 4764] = -0.07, 0.94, 0.934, 0.852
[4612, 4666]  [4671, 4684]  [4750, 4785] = -0.03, 0.943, 0.911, 0.763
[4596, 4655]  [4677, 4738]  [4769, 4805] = -0.12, 0.937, 0.94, 0.752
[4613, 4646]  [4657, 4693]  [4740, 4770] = -0.03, 0.946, 0.941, 0.857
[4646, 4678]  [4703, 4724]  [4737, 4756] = -0.02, 0.939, 0.942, 0.914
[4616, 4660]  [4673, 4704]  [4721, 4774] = -0.03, 0.935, 0.931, 0.876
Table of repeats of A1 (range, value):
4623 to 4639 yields 0.927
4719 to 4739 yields 0.949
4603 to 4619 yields 0.932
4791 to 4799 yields 0.837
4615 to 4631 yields 0.986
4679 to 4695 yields 0.916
